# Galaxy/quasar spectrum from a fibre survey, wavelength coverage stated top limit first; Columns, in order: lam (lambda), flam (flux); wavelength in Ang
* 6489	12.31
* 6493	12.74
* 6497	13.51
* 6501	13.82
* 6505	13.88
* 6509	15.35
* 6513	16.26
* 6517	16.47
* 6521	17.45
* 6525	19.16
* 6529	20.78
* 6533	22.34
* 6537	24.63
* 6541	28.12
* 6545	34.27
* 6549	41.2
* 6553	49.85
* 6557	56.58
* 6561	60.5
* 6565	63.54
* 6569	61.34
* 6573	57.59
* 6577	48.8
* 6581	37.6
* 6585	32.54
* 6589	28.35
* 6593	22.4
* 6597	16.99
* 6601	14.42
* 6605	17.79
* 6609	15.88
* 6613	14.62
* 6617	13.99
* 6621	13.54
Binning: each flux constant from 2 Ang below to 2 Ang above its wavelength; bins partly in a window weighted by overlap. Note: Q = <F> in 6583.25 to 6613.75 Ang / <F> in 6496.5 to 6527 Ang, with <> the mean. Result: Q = 1.29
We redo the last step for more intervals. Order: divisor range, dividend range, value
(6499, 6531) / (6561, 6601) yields 2.44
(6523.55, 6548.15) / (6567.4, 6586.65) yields 1.85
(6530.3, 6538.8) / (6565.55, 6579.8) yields 2.40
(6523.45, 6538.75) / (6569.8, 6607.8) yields 1.44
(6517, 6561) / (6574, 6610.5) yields 0.84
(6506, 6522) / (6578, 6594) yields 1.97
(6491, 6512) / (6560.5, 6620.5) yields 2.33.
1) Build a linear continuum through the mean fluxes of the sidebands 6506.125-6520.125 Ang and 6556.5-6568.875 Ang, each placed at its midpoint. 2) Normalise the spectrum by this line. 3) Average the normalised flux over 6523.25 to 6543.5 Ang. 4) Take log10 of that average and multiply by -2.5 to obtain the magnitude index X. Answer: 0.42 mag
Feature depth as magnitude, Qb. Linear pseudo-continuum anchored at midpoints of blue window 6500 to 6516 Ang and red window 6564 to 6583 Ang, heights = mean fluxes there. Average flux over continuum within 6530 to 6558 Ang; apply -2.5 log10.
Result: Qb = 0.05 mag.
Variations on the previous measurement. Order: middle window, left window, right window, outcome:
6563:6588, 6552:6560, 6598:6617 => -0.218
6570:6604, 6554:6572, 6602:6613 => 0.162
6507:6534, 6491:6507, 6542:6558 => 0.392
